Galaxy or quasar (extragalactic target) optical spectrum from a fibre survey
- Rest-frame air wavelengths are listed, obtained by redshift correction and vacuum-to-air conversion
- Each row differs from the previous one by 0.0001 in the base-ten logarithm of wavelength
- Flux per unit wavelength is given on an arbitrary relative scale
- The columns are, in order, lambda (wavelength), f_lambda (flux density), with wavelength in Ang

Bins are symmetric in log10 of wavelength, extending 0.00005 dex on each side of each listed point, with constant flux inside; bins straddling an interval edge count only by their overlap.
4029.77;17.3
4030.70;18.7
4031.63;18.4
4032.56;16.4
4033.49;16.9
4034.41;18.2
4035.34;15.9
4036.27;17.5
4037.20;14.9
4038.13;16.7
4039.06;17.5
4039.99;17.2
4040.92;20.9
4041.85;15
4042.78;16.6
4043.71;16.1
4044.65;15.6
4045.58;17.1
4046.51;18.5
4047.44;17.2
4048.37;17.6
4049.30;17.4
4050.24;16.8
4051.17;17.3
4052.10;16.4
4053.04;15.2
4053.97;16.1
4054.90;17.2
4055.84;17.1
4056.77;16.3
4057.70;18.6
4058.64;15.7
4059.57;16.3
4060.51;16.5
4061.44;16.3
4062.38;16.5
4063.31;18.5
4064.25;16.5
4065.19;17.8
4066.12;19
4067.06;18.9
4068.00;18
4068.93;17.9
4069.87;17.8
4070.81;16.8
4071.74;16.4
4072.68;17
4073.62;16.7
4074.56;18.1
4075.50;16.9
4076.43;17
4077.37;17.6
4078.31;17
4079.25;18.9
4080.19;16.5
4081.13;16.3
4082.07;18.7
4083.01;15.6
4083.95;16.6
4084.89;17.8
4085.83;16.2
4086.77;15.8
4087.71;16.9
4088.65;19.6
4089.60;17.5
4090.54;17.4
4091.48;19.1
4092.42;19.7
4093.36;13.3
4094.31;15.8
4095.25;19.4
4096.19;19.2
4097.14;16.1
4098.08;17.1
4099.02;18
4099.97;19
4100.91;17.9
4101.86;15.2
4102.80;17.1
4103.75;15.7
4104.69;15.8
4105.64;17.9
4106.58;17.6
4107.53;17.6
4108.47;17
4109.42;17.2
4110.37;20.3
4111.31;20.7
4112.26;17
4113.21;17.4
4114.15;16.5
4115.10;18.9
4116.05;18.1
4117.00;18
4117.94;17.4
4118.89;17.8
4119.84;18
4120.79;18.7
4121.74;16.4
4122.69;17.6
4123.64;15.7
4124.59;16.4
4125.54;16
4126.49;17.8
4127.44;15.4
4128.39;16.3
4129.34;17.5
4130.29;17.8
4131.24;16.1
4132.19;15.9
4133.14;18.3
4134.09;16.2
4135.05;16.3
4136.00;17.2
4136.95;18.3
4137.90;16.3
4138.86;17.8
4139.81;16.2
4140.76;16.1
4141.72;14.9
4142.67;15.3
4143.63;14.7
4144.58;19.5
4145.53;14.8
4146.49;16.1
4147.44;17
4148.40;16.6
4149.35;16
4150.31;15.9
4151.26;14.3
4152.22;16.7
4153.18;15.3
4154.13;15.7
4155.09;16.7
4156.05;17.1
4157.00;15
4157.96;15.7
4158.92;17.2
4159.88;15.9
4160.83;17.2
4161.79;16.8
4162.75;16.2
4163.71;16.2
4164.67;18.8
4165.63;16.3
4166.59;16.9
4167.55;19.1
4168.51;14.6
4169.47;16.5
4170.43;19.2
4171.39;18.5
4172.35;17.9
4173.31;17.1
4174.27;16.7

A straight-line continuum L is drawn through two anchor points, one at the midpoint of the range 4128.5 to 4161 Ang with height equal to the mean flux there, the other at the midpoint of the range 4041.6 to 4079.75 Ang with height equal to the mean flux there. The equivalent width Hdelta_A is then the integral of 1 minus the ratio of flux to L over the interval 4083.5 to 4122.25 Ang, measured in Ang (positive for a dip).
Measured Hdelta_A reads -1.8 Ang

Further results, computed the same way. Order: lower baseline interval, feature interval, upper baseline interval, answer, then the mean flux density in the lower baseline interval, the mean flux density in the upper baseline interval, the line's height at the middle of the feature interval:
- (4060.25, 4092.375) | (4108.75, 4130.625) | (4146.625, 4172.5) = -0.67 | 17.4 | 16.6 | 17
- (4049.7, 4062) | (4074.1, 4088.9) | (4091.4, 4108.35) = -0.17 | 16.6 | 17.3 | 17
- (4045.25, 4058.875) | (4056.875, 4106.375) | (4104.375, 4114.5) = 0.37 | 17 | 17.8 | 17.4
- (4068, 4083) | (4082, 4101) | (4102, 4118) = 0.01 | 17.3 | 17.6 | 17.4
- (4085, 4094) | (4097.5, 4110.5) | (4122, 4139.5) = -0.14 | 17.3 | 16.8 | 17.1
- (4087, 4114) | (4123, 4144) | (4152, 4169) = 0.61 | 17.6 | 16.5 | 17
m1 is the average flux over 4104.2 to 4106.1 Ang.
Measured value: 16.8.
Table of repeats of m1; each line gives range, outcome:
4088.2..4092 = 18.4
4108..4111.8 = 18.8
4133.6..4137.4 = 17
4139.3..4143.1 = 15.7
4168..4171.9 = 17.2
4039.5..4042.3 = 17.7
